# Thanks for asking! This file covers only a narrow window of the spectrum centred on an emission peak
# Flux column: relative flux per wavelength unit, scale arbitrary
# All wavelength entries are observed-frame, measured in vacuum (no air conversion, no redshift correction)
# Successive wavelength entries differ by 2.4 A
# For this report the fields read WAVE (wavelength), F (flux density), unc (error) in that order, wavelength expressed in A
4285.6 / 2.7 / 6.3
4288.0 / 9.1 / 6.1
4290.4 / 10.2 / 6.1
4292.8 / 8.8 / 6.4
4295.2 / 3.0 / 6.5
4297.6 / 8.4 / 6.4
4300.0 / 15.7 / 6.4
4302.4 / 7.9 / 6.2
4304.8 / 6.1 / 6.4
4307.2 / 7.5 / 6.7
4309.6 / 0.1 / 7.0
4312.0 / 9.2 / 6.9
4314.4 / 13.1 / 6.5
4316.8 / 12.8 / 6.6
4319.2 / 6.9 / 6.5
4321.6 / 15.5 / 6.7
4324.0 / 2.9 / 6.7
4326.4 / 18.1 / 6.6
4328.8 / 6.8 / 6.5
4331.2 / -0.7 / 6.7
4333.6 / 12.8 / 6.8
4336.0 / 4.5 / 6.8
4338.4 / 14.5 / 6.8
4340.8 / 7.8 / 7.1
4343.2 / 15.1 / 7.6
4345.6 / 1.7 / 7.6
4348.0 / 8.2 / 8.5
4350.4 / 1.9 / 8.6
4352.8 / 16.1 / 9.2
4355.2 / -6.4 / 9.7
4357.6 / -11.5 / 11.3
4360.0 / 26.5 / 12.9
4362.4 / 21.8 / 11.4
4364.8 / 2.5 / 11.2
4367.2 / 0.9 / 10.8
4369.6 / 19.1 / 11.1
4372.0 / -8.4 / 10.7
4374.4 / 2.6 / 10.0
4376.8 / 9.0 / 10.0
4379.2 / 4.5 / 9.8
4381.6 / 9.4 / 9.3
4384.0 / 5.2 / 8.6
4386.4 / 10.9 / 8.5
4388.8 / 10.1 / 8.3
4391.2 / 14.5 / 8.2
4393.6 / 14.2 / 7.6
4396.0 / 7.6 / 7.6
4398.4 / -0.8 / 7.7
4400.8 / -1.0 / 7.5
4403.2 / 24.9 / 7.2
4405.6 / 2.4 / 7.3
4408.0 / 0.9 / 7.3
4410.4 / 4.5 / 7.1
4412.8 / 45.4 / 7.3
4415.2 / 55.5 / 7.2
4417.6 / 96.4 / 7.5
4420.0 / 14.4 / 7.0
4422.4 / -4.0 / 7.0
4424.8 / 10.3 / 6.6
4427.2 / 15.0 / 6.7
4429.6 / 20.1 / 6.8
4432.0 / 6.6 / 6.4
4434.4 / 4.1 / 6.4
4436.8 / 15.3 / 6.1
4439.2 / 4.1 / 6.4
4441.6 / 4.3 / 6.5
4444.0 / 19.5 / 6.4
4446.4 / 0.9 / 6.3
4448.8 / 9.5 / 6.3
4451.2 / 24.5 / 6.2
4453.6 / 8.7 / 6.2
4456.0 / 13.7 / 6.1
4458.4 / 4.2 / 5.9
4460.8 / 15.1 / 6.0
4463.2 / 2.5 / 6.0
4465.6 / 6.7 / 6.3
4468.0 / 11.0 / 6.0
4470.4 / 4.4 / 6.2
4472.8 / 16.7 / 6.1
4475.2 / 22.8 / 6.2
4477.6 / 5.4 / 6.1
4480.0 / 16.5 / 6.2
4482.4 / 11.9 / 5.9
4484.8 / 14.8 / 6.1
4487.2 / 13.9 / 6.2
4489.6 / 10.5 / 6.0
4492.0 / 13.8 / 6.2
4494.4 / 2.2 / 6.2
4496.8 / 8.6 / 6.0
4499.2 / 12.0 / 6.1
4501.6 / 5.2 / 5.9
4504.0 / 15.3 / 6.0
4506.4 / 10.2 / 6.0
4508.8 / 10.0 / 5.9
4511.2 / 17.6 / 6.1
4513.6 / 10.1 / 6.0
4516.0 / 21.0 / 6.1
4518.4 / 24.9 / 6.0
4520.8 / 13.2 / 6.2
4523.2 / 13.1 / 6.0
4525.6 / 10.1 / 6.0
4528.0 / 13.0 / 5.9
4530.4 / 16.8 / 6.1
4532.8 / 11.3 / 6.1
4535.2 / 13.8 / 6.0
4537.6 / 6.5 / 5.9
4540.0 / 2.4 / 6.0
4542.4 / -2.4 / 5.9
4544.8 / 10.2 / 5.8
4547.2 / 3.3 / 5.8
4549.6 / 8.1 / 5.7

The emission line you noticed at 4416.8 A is [O II] 3727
